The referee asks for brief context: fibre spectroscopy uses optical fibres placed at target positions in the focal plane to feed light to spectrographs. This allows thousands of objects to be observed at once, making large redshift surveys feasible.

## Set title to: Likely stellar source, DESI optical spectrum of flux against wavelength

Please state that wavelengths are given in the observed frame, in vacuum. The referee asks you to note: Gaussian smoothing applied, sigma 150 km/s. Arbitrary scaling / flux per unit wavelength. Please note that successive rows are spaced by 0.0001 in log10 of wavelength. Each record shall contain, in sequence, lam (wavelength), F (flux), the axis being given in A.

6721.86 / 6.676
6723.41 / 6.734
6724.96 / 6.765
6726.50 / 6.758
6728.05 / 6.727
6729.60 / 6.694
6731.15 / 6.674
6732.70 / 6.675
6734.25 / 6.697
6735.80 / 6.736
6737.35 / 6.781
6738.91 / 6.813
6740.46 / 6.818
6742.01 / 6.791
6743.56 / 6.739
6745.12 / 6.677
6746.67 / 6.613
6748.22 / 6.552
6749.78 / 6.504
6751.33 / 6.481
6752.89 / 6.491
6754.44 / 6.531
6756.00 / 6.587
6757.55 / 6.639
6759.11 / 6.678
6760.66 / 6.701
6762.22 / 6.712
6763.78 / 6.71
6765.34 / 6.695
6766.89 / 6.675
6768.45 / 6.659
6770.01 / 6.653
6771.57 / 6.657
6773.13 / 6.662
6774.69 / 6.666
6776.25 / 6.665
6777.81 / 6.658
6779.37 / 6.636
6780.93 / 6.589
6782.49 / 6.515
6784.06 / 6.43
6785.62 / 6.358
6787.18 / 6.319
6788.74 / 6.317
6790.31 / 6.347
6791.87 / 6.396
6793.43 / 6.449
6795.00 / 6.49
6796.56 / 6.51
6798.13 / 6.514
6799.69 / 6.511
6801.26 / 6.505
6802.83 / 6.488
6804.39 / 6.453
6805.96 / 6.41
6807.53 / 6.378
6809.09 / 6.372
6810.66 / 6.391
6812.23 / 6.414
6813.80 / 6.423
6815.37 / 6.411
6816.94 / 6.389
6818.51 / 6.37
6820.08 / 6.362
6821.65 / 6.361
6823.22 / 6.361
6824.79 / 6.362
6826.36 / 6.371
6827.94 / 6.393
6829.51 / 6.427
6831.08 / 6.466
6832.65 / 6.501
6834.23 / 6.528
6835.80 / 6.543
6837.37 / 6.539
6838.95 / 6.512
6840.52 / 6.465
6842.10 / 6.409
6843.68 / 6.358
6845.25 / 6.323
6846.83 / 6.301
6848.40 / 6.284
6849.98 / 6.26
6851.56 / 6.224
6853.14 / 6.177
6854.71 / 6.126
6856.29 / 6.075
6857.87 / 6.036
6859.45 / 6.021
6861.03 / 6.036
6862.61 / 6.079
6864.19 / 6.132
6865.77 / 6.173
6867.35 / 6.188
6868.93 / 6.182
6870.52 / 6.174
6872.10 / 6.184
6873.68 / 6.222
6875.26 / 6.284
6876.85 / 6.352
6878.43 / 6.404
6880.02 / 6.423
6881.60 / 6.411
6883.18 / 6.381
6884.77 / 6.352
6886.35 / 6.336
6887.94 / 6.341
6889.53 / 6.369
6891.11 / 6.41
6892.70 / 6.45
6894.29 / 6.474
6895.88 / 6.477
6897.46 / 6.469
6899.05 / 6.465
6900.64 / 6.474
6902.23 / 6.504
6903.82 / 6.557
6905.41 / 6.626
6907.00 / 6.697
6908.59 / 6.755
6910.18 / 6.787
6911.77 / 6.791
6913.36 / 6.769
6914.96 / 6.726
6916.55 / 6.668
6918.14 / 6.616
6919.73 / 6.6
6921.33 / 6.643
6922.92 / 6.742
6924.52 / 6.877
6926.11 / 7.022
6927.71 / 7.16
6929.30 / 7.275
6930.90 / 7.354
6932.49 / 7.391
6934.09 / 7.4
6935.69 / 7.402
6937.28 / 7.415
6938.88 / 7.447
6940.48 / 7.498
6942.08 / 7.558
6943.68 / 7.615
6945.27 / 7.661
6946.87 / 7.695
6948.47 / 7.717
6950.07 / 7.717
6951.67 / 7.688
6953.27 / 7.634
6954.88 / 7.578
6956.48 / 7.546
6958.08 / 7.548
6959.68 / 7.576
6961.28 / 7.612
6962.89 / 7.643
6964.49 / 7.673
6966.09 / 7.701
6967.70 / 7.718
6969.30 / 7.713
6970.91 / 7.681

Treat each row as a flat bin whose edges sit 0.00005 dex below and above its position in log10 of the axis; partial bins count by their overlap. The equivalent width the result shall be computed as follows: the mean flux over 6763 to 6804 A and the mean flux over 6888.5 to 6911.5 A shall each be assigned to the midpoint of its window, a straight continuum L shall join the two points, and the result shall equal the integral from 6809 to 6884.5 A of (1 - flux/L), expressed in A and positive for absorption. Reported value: 2.60 A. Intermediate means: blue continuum 6.54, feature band 6.32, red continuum 6.54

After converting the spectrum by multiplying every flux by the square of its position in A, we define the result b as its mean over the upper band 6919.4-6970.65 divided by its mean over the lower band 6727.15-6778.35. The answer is 1.18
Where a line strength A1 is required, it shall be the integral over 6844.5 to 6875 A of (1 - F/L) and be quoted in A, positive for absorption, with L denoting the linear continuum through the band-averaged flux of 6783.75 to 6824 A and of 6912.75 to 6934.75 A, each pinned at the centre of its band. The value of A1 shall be 2.24 A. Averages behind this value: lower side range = 6.41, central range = 6.17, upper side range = 6.94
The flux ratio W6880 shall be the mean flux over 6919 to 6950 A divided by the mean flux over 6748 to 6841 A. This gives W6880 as 1.12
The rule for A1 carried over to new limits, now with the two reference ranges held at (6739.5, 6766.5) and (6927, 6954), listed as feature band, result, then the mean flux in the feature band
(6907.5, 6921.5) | 1.3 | 6.71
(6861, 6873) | 1.7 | 6.15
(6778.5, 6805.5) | 1.4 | 6.46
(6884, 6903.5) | 2.3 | 6.43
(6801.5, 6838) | 2.8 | 6.42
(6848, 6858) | 1.3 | 6.17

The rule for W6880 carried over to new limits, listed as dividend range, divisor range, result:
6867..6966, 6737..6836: 1.06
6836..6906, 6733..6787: 0.95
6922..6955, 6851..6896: 1.19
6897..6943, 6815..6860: 1.09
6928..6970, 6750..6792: 1.15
